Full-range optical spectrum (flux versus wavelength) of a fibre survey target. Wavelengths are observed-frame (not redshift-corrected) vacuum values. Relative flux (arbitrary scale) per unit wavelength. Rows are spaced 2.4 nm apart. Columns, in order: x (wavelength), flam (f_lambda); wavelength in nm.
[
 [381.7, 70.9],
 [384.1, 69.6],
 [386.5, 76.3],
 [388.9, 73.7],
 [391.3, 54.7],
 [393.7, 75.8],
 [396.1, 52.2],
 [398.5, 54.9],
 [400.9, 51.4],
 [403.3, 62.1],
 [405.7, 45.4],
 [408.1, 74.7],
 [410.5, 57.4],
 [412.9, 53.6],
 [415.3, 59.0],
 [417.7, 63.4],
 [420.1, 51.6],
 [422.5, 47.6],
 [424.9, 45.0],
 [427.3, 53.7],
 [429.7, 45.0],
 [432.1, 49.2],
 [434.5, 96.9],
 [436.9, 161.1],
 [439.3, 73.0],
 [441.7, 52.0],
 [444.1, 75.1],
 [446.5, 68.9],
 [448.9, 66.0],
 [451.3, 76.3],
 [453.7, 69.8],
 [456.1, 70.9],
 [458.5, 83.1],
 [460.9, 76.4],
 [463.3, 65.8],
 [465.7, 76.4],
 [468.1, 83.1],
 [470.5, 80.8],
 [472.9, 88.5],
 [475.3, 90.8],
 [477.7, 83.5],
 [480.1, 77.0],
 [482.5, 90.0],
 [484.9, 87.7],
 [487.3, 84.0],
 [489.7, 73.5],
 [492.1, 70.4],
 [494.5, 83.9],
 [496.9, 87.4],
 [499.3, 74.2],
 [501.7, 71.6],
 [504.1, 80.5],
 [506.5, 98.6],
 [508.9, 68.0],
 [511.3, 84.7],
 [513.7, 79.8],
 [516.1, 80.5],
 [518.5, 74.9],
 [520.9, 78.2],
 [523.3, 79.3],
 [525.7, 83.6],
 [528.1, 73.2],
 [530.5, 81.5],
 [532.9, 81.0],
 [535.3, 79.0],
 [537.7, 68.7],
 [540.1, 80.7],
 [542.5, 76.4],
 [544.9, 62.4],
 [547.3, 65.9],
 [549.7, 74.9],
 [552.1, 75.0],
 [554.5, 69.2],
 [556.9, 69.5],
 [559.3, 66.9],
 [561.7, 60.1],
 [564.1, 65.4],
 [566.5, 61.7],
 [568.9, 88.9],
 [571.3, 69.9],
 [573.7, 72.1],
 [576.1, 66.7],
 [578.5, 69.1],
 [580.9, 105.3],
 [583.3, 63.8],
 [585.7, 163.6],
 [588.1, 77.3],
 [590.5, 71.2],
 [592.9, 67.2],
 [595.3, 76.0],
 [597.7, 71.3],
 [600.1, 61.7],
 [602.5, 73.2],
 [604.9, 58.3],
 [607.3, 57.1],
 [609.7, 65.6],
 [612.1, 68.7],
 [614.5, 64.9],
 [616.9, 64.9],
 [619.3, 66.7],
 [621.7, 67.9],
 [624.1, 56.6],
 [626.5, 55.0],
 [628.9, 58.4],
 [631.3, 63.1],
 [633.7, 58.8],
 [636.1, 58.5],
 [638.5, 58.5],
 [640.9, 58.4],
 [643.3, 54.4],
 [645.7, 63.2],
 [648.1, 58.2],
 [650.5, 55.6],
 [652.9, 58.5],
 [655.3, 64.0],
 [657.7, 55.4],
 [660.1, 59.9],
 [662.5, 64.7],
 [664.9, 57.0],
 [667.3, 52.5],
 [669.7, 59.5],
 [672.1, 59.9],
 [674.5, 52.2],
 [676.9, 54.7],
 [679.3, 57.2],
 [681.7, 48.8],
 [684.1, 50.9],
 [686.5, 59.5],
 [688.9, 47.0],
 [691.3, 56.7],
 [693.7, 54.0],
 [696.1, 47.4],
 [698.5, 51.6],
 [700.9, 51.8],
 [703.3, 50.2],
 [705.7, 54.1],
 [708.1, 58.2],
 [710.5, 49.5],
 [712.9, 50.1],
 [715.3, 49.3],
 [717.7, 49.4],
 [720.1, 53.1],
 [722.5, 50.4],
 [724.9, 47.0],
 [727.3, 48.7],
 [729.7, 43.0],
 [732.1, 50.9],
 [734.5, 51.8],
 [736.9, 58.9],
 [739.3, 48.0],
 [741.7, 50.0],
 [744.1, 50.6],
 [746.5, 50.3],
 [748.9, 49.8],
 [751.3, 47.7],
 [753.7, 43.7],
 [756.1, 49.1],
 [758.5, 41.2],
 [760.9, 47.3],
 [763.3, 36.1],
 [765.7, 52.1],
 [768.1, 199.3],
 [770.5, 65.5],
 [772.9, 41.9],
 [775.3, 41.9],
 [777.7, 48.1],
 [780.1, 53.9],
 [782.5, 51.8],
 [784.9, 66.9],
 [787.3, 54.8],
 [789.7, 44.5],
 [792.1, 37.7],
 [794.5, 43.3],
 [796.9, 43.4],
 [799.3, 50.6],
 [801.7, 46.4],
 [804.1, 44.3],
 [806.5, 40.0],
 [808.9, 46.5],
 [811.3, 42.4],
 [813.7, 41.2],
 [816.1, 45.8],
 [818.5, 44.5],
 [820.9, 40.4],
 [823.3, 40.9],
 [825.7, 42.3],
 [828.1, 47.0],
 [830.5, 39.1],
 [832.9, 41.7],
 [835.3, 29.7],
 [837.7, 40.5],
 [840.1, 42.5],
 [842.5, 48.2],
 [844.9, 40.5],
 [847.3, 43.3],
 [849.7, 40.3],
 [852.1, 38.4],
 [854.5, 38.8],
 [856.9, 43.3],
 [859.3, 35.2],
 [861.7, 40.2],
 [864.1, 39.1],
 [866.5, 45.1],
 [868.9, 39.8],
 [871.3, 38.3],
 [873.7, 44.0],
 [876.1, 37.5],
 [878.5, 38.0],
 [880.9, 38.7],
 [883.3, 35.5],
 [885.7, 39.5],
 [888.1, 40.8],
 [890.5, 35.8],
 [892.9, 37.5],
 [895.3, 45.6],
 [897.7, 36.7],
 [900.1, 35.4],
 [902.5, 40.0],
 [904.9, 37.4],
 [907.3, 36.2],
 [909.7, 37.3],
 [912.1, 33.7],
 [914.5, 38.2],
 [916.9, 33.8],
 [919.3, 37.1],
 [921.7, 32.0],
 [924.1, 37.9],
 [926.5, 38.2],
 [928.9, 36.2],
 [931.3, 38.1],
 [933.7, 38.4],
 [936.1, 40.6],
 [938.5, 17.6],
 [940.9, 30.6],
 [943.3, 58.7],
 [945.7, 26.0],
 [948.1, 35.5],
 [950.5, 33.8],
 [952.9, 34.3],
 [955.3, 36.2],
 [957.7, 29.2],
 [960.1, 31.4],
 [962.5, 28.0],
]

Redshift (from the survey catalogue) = 0.169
